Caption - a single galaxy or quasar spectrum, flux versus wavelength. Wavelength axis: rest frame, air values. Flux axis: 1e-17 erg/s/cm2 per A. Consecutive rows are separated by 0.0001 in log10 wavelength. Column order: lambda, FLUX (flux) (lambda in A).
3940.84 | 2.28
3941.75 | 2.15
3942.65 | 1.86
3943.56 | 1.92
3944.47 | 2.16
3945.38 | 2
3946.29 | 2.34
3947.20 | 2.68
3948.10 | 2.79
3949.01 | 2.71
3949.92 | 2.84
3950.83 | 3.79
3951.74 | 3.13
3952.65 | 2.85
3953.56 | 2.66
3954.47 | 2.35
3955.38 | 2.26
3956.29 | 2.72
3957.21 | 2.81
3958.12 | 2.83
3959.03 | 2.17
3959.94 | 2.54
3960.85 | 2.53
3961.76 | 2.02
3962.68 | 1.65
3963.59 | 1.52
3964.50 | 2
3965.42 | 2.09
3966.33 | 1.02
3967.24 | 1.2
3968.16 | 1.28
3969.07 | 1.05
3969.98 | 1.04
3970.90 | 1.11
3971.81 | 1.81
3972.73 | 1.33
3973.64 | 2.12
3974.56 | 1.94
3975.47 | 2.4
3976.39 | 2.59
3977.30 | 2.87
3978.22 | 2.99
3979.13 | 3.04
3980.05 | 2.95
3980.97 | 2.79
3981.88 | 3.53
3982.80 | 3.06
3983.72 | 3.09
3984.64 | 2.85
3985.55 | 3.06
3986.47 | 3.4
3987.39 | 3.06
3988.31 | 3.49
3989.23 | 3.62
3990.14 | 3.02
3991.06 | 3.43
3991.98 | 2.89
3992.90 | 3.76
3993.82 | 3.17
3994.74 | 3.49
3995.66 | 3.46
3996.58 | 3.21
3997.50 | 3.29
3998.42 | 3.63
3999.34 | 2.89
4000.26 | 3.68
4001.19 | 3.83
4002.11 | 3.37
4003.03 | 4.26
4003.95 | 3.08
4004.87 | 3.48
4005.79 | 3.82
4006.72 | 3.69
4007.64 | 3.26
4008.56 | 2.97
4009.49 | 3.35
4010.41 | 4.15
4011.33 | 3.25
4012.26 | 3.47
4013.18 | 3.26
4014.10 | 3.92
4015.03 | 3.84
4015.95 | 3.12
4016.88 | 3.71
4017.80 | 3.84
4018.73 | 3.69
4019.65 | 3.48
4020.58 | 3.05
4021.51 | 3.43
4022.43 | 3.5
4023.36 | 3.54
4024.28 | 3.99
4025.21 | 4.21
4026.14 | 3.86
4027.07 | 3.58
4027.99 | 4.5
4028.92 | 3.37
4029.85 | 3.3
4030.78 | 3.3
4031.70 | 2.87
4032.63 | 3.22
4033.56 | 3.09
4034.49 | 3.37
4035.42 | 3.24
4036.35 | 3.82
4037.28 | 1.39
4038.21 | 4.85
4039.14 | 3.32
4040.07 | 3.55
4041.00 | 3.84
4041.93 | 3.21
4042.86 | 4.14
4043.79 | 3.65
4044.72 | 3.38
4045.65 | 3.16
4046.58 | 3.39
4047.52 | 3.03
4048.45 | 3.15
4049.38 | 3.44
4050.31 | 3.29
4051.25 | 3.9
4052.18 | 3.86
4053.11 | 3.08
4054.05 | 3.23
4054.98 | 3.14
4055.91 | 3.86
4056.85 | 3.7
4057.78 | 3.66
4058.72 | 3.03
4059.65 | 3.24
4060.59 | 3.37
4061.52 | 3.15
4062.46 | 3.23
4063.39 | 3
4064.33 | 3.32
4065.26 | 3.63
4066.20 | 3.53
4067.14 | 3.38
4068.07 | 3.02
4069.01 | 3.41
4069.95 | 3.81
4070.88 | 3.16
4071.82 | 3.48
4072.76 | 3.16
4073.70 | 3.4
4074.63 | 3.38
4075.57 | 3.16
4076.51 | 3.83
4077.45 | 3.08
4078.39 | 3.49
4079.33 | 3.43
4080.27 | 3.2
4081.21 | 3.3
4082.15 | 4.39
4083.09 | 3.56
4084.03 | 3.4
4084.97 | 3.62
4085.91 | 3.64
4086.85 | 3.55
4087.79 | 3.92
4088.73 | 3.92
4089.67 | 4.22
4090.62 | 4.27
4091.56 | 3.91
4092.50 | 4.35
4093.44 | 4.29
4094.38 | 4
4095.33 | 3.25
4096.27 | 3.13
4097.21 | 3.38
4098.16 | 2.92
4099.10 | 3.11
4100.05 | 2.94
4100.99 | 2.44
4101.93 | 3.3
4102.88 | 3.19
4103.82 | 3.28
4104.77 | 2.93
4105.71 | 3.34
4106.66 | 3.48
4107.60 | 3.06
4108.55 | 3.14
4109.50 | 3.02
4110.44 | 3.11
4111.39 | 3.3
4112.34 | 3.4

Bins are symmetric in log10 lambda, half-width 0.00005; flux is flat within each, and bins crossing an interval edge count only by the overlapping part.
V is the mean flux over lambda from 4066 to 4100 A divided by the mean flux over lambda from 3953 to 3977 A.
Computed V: 1.80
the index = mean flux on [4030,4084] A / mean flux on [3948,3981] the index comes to 1.51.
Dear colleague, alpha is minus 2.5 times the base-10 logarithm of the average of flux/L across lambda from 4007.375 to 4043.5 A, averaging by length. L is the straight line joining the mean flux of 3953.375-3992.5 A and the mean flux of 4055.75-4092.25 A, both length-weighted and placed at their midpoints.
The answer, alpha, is -0.18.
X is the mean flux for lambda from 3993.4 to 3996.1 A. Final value 3.38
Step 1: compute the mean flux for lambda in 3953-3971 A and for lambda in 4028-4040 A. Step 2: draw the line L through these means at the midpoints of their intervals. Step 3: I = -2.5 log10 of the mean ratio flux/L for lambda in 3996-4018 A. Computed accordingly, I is -0.24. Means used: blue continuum 1.96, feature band 3.51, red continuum 3.32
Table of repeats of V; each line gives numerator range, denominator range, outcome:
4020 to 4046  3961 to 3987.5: 1.57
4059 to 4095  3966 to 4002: 1.30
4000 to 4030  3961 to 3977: 2.14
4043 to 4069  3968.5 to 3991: 1.30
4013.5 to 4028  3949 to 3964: 1.44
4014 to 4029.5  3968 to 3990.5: 1.44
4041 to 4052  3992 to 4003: 1.00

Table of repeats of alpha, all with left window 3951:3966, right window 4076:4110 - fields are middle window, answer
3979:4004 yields -0.23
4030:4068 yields -0.08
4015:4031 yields -0.24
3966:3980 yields 0.31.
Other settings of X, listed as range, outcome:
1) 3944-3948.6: 2.4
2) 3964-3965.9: 2.02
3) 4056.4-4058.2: 3.69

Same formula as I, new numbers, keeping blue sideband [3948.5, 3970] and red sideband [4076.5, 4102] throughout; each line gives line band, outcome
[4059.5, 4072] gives 0.00 mag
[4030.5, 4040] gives -0.09 mag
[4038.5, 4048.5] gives -0.13 mag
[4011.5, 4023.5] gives -0.24 mag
